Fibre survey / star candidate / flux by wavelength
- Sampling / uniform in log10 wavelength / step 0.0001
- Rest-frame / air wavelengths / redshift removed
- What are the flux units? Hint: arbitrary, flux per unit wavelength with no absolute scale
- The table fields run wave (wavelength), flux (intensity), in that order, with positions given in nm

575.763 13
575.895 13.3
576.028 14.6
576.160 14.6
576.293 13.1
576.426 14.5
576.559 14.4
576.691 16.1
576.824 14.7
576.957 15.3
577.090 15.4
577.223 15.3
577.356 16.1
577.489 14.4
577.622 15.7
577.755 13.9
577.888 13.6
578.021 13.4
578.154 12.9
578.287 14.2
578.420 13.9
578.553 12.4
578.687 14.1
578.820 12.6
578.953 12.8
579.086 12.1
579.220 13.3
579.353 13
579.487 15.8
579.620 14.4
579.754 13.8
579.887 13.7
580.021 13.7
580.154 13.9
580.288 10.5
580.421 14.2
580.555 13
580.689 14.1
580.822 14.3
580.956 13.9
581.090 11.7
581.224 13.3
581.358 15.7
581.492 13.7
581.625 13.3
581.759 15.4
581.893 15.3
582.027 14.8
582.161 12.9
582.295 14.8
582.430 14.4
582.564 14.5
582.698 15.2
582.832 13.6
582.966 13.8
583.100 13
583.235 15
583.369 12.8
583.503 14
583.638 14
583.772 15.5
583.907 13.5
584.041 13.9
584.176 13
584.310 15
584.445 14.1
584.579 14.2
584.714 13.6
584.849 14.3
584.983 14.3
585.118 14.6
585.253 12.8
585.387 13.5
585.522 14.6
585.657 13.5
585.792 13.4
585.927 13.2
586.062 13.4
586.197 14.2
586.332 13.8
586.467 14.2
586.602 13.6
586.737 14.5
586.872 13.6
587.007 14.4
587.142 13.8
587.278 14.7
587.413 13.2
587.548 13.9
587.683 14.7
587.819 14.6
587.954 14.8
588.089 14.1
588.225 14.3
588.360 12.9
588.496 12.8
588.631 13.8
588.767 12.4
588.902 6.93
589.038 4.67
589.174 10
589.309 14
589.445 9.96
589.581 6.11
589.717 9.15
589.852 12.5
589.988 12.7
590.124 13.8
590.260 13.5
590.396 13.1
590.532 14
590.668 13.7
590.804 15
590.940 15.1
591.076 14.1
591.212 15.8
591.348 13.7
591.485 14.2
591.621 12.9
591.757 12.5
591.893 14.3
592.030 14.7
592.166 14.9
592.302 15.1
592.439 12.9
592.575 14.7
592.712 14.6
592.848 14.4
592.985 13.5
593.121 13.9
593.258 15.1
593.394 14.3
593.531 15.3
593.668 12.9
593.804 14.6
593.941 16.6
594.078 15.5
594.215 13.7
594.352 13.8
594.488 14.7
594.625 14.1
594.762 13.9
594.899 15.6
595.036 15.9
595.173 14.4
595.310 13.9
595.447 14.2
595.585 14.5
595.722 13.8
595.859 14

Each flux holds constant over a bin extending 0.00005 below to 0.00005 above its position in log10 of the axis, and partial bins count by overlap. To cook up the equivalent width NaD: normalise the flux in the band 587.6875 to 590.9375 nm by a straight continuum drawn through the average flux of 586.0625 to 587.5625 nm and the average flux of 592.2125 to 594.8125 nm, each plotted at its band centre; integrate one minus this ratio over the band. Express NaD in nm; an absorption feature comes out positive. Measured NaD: 0.44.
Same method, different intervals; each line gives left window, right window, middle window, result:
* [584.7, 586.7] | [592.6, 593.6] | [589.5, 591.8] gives 0.19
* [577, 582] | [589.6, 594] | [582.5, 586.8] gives -0.02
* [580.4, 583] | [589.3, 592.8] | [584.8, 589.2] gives 0.13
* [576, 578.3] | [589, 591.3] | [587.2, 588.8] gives -0.15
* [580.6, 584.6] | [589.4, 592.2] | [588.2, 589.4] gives 0.20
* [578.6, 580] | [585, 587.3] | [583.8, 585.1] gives -0.03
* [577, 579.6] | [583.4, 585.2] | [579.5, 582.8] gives 0.02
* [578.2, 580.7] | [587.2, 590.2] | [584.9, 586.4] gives -0.15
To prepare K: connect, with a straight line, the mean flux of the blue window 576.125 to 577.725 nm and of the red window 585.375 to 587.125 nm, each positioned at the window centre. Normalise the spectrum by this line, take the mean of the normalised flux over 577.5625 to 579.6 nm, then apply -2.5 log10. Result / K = 0.088 mag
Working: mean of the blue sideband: 14.9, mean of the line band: 13.6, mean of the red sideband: 13.8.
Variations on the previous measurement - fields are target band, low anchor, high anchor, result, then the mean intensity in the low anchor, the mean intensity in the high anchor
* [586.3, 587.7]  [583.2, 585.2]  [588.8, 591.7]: -0.07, 14.1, 12.1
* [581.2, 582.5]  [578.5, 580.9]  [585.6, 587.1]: -0.07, 13.4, 13.8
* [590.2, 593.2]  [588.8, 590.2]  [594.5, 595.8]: -0.20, 10.1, 14.5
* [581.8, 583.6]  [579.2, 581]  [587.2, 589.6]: -0.07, 13.7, 12.2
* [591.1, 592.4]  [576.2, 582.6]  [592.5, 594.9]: 0.02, 14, 14.5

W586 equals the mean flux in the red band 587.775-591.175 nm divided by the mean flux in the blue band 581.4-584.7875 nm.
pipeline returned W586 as 0.9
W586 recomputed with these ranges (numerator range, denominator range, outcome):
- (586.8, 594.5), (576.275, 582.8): 0.96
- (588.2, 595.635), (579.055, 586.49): 0.97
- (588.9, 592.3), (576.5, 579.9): 0.89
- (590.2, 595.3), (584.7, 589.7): 1.11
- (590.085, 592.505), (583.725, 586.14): 1.01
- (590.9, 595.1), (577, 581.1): 1.05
